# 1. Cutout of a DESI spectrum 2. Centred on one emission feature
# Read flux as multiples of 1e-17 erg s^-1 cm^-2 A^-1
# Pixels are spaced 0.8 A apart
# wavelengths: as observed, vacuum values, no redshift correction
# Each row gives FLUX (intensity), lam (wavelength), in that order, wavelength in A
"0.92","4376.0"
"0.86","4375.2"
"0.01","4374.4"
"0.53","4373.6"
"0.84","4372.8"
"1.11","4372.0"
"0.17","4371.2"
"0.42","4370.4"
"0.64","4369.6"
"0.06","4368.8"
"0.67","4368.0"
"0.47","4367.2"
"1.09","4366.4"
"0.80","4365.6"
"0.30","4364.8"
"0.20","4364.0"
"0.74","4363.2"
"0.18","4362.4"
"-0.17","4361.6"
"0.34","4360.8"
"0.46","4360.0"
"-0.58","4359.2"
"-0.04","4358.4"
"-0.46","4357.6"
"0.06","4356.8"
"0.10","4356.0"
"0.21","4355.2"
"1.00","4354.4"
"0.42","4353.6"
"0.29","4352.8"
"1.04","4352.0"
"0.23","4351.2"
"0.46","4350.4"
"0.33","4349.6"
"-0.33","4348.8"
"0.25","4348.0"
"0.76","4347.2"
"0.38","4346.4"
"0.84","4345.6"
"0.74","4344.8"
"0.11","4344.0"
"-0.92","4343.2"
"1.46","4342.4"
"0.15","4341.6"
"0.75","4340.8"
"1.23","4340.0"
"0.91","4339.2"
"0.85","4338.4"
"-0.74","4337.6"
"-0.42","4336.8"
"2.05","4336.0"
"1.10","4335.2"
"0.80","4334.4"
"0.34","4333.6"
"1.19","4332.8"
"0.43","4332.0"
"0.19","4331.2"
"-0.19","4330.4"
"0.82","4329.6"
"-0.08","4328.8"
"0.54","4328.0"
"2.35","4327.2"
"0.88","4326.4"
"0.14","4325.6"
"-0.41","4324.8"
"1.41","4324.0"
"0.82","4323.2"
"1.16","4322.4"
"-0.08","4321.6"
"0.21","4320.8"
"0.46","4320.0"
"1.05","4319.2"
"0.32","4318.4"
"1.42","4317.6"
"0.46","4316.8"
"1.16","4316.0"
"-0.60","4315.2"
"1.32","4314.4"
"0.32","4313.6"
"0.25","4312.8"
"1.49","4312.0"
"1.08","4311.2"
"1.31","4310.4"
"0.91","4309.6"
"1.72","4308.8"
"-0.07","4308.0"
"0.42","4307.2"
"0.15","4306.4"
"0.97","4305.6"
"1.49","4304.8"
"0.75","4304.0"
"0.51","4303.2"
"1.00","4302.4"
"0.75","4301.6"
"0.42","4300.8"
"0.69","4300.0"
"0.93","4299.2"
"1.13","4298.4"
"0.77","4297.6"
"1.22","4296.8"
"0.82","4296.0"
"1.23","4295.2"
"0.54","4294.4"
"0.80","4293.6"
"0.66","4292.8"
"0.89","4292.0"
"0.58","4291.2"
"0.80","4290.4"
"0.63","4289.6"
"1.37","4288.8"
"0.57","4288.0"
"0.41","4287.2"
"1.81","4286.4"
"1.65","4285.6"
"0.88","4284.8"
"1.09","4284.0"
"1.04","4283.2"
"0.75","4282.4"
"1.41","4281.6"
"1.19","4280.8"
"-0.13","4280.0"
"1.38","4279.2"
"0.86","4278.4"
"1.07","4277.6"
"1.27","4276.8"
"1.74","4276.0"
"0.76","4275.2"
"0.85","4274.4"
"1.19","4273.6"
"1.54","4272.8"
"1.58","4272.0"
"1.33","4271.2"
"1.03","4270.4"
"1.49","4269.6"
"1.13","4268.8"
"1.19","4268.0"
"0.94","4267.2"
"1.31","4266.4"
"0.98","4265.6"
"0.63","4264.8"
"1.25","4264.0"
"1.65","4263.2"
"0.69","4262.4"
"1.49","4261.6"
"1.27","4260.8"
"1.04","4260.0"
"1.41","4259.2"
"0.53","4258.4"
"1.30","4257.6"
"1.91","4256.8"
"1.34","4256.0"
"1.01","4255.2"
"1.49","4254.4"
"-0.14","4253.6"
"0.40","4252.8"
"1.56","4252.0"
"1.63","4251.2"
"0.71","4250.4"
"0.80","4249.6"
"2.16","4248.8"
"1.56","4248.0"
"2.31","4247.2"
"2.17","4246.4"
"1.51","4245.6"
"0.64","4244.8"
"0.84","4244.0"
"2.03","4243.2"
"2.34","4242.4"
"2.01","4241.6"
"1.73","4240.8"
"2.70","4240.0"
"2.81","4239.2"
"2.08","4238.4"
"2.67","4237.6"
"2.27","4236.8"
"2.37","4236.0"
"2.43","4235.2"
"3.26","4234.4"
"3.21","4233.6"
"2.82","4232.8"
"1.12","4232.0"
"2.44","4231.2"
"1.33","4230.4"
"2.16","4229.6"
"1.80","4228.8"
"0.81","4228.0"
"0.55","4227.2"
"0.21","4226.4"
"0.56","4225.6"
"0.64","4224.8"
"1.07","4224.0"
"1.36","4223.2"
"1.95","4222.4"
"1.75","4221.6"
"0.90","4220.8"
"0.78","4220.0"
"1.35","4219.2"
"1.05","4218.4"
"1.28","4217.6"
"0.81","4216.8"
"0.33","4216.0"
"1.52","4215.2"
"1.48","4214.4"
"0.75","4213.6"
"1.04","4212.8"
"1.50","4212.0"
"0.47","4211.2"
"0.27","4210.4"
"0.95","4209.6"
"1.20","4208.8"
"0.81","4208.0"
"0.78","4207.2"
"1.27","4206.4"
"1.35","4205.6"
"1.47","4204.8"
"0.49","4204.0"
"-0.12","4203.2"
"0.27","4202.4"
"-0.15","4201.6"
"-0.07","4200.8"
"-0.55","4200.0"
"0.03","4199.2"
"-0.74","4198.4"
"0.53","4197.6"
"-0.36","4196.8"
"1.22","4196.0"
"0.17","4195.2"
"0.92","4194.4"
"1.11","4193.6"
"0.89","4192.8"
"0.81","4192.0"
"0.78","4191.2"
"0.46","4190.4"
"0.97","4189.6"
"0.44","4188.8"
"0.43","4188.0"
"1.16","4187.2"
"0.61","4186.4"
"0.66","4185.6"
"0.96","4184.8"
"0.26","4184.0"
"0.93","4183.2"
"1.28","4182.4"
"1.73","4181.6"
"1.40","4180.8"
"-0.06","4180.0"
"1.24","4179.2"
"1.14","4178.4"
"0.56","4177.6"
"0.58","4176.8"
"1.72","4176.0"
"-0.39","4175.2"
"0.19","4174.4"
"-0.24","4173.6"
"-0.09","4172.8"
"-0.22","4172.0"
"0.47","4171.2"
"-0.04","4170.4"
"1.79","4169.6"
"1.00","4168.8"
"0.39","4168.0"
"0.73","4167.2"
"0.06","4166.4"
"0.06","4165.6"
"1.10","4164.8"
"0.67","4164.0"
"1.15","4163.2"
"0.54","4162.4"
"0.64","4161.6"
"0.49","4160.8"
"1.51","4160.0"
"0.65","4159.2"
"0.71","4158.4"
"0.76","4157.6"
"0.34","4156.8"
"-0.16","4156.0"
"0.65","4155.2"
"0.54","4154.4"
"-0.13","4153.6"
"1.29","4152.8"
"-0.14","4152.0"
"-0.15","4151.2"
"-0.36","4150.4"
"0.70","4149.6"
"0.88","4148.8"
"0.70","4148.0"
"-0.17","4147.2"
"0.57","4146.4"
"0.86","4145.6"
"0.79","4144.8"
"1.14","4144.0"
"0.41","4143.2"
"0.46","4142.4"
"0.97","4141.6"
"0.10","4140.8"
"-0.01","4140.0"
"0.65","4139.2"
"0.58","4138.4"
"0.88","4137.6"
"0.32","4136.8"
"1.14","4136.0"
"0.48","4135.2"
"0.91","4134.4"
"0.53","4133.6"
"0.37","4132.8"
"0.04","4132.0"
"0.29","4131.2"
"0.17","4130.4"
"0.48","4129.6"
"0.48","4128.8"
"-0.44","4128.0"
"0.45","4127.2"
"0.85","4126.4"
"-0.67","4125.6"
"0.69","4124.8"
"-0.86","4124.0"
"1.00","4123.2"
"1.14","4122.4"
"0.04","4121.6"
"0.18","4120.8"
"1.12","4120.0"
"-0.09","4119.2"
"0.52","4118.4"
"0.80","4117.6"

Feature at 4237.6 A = Lyman alpha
